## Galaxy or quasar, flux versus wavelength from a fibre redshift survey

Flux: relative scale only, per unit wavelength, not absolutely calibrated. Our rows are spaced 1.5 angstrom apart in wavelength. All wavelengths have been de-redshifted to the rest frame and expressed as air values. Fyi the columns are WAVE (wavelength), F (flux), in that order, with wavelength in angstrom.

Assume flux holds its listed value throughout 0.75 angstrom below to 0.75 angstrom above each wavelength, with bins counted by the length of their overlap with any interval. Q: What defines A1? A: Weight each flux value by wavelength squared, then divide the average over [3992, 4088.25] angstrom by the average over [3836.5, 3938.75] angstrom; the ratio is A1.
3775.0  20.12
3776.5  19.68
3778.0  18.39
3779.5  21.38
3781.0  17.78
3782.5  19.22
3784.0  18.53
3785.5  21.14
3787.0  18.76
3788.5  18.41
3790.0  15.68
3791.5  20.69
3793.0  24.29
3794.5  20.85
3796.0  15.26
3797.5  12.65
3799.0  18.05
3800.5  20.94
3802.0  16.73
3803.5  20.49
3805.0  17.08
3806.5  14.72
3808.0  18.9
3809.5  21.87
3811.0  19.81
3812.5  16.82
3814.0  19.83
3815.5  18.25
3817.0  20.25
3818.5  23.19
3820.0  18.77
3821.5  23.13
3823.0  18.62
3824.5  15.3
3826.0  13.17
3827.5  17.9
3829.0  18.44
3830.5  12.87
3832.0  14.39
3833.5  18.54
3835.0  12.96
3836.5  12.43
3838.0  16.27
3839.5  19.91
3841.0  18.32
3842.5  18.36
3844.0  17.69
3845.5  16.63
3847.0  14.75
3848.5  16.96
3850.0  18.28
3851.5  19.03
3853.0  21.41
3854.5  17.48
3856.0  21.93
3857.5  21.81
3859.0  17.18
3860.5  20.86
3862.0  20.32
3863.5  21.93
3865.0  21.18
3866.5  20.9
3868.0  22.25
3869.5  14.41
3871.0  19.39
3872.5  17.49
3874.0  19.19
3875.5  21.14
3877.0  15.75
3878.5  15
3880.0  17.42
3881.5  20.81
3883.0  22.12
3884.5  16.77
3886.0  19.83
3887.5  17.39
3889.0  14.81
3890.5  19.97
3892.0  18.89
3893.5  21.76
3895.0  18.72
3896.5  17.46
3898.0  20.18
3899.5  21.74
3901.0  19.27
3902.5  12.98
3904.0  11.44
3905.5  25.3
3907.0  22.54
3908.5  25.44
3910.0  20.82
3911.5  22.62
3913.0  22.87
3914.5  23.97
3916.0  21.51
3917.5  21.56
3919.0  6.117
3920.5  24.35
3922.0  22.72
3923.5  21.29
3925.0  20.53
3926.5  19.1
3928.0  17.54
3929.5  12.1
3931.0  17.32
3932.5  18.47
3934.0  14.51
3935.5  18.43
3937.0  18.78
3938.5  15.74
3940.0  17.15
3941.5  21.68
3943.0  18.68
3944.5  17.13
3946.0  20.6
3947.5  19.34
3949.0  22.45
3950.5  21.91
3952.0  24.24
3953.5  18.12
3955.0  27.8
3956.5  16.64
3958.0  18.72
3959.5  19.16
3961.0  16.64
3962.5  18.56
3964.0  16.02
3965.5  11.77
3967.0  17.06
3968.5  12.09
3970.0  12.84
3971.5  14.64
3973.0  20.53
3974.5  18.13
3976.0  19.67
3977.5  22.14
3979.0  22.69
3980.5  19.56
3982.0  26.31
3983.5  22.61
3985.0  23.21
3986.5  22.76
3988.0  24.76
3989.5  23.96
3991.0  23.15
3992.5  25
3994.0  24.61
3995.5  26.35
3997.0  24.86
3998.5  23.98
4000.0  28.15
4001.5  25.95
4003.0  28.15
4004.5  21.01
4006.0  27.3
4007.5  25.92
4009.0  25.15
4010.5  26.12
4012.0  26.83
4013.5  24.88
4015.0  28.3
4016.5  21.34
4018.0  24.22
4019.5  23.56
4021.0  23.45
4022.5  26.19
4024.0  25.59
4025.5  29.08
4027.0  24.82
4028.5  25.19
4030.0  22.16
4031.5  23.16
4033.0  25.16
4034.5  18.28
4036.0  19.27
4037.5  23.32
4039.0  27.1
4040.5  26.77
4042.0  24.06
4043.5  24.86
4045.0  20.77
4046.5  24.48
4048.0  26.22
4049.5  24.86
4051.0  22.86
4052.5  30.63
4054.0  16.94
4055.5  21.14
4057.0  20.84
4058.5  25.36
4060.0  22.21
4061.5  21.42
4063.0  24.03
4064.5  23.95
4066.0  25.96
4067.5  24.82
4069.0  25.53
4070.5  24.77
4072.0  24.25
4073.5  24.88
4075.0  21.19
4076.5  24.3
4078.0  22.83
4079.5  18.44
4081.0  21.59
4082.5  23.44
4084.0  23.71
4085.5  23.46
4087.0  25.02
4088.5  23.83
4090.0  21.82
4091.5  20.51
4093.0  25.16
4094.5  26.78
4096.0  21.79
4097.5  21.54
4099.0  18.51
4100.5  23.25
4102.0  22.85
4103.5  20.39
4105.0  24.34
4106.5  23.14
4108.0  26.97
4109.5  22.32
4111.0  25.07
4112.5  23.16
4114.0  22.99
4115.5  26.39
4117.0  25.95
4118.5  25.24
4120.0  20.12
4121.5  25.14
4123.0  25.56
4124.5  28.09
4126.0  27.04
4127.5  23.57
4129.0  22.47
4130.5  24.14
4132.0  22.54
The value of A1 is 1.4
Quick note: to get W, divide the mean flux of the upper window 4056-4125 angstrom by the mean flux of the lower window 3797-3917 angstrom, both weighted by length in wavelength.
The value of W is 1.3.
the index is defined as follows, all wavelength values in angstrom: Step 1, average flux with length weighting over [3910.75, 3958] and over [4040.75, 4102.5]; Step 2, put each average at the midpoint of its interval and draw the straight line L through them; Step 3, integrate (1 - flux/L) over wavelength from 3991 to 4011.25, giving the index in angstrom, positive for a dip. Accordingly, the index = -3.9 angstrom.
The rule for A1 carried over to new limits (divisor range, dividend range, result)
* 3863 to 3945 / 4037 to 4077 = 1.36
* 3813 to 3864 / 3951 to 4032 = 1.34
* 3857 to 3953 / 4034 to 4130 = 1.33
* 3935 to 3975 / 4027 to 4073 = 1.36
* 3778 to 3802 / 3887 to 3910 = 1.08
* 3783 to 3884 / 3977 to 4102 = 1.44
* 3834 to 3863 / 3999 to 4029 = 1.54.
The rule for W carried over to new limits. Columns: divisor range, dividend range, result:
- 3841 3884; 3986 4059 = 1.29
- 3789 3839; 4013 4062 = 1.34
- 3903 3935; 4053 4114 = 1.18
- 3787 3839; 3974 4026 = 1.37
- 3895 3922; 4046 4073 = 1.19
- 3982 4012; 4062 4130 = 0.95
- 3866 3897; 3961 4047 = 1.23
